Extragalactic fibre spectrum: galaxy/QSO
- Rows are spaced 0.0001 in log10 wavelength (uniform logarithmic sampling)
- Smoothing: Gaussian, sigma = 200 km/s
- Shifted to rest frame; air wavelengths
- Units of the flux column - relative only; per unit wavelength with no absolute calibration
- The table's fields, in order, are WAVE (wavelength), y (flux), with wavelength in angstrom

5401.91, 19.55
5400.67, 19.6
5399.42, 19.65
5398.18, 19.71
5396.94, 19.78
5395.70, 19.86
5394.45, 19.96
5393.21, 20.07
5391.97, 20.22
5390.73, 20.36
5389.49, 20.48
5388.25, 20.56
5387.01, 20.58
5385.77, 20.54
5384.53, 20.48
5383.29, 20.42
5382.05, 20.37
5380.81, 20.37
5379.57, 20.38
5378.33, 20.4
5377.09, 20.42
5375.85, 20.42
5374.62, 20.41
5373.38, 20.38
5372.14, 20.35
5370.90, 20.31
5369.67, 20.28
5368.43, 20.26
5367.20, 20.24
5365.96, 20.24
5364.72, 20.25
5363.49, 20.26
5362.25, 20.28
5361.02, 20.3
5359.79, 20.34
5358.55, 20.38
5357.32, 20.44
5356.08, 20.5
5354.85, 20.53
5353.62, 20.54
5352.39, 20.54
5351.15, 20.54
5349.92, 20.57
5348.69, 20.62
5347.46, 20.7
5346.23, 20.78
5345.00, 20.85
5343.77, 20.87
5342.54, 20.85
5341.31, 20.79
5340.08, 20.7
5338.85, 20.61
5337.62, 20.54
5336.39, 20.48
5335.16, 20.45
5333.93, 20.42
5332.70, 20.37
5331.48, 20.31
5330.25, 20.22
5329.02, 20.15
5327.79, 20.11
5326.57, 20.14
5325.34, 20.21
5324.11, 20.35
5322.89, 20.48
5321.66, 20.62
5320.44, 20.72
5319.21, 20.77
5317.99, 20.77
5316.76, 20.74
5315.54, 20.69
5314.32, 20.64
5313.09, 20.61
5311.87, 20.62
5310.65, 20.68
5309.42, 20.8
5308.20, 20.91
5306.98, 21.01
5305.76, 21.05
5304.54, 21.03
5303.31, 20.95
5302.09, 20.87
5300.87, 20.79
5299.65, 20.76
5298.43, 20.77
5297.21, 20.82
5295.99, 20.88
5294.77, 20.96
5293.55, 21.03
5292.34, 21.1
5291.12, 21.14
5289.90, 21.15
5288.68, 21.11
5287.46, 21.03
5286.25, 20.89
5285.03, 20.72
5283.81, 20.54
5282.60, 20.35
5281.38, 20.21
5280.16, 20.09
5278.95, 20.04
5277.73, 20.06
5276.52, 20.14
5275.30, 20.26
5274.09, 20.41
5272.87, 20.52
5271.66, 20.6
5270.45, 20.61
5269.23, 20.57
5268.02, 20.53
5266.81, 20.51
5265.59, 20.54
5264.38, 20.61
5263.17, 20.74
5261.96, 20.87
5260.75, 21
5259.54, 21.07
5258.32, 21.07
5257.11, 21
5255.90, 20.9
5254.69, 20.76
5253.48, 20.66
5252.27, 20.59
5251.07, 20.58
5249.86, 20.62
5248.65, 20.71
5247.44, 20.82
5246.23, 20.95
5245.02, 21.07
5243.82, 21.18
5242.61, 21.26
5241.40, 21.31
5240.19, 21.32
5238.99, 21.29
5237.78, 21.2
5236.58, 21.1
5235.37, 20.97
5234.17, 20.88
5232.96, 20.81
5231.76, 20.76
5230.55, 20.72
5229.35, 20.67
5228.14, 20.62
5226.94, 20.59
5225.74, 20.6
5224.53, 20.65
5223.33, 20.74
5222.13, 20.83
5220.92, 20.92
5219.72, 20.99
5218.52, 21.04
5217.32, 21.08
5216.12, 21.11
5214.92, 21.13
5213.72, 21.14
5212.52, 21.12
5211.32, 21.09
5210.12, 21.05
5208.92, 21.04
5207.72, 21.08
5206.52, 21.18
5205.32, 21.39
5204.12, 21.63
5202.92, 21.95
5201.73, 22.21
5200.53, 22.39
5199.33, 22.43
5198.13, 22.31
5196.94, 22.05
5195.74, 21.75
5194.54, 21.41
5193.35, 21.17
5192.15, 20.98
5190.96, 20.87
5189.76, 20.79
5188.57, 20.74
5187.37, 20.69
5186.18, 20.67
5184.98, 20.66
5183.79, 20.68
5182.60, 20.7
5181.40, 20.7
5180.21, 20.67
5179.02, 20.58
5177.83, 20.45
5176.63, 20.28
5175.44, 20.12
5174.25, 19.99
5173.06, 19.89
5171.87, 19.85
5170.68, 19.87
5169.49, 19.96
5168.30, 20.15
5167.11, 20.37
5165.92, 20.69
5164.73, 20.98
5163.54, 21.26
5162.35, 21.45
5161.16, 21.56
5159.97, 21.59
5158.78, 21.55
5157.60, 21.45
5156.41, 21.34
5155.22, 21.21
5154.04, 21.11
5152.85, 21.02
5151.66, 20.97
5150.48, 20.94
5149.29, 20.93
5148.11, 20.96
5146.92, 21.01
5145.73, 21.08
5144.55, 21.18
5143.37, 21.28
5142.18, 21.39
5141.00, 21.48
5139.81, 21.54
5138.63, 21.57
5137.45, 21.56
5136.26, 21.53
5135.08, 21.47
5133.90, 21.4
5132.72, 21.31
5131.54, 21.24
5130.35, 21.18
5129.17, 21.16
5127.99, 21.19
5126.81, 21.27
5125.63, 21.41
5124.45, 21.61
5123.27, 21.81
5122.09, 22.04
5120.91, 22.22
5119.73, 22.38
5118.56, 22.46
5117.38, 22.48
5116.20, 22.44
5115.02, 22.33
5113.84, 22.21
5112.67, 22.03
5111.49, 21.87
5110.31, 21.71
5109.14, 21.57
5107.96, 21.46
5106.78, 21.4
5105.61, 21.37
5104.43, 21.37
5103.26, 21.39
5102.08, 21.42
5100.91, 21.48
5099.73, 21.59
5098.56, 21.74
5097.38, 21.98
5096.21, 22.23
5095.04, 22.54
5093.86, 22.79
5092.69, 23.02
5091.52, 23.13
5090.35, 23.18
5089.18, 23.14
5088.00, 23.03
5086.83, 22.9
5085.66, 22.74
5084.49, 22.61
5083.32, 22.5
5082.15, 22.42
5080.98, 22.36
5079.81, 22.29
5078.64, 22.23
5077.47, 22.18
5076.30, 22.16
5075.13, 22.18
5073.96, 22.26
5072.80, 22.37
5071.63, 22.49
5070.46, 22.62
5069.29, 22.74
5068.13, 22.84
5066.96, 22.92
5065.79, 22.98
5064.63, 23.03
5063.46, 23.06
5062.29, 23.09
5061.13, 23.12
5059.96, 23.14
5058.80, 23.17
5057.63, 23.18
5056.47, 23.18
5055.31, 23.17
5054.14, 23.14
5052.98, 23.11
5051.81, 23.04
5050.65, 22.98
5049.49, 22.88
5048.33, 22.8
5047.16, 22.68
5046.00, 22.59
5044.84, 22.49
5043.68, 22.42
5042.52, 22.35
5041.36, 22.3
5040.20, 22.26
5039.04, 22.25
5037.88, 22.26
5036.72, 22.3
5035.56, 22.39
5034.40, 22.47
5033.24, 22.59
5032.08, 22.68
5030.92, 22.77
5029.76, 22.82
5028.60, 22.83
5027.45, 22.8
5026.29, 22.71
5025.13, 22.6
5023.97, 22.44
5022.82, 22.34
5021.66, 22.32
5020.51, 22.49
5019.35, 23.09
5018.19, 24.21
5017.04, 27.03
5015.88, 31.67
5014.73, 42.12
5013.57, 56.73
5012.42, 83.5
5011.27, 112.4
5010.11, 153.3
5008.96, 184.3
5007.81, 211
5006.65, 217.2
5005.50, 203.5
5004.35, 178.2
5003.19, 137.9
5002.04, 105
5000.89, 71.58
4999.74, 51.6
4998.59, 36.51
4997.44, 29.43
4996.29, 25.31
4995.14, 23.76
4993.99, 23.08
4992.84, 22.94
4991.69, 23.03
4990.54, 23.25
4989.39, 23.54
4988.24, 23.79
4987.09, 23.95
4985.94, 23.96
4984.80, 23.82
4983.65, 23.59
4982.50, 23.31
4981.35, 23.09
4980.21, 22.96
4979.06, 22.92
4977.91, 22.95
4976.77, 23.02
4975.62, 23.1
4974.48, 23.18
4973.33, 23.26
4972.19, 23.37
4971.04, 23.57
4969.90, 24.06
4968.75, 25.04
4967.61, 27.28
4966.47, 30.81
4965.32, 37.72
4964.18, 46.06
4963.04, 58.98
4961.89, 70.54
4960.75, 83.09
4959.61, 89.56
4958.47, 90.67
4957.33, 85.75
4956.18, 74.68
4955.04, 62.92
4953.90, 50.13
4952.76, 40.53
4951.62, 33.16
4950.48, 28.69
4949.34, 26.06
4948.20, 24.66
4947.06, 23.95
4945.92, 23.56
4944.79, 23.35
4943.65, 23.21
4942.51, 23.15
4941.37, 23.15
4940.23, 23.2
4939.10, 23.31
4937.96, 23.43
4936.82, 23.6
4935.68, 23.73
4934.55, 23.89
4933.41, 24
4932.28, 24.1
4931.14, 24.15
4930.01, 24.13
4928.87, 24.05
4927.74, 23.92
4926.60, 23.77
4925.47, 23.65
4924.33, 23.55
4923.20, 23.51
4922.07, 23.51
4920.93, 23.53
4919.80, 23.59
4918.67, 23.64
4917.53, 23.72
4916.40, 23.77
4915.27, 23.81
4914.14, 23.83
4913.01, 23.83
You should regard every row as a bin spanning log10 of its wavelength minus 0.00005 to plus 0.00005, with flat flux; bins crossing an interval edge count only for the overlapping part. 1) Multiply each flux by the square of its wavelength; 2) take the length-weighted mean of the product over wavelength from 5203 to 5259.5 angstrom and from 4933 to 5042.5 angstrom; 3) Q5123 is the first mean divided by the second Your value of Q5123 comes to 0.51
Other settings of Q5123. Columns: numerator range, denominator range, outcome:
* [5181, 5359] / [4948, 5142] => 0.66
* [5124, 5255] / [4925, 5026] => 0.49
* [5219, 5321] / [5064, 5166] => 1.01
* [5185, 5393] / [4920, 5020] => 0.50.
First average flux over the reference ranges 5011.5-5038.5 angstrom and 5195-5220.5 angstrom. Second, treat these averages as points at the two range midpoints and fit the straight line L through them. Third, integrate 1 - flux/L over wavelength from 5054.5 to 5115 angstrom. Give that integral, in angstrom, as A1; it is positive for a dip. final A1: 9.74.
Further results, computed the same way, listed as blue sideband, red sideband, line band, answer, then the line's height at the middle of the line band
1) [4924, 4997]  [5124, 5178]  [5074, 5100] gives 2.3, 24.7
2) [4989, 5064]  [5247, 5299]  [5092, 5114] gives 9.5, 38.3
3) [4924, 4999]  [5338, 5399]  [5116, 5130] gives 2.8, 27.4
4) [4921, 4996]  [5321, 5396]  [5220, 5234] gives 2.0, 24.1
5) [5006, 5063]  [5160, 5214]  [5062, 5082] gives 7.5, 36.1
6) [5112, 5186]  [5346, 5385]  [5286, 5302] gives -0.2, 20.7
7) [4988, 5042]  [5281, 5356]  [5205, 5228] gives 8.1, 32.3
